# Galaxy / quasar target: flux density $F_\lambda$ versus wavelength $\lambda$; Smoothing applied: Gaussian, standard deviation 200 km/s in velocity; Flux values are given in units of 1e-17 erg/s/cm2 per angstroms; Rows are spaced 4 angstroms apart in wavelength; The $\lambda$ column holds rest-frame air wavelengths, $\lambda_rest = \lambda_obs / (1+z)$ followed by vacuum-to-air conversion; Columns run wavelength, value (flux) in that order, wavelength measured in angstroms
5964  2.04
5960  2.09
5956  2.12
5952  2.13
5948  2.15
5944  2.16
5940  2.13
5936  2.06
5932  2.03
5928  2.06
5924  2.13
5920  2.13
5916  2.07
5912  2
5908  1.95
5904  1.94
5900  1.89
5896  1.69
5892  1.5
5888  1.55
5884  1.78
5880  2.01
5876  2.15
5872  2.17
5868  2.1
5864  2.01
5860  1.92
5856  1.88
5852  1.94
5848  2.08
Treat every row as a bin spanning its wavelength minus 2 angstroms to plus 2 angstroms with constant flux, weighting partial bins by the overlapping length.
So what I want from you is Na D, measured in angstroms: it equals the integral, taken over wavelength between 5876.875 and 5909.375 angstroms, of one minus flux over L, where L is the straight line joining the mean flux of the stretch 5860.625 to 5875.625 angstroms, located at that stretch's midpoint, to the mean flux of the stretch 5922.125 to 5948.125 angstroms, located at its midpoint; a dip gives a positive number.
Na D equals 4.5 angstroms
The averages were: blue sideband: 2.08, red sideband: 2.1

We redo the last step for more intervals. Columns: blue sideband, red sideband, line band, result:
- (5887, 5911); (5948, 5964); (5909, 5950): -2.9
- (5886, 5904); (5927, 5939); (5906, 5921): -1.3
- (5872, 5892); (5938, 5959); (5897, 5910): 0.3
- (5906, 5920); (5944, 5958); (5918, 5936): -0.2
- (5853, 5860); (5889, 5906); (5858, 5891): -2.1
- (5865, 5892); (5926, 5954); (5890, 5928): 1.7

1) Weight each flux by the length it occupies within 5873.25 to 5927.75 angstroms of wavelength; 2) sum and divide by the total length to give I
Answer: 1.92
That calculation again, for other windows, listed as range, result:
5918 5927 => 2.12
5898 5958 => 2.06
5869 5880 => 2.13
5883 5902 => 1.68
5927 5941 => 2.07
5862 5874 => 2.09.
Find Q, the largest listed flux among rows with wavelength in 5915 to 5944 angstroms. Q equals 2.16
